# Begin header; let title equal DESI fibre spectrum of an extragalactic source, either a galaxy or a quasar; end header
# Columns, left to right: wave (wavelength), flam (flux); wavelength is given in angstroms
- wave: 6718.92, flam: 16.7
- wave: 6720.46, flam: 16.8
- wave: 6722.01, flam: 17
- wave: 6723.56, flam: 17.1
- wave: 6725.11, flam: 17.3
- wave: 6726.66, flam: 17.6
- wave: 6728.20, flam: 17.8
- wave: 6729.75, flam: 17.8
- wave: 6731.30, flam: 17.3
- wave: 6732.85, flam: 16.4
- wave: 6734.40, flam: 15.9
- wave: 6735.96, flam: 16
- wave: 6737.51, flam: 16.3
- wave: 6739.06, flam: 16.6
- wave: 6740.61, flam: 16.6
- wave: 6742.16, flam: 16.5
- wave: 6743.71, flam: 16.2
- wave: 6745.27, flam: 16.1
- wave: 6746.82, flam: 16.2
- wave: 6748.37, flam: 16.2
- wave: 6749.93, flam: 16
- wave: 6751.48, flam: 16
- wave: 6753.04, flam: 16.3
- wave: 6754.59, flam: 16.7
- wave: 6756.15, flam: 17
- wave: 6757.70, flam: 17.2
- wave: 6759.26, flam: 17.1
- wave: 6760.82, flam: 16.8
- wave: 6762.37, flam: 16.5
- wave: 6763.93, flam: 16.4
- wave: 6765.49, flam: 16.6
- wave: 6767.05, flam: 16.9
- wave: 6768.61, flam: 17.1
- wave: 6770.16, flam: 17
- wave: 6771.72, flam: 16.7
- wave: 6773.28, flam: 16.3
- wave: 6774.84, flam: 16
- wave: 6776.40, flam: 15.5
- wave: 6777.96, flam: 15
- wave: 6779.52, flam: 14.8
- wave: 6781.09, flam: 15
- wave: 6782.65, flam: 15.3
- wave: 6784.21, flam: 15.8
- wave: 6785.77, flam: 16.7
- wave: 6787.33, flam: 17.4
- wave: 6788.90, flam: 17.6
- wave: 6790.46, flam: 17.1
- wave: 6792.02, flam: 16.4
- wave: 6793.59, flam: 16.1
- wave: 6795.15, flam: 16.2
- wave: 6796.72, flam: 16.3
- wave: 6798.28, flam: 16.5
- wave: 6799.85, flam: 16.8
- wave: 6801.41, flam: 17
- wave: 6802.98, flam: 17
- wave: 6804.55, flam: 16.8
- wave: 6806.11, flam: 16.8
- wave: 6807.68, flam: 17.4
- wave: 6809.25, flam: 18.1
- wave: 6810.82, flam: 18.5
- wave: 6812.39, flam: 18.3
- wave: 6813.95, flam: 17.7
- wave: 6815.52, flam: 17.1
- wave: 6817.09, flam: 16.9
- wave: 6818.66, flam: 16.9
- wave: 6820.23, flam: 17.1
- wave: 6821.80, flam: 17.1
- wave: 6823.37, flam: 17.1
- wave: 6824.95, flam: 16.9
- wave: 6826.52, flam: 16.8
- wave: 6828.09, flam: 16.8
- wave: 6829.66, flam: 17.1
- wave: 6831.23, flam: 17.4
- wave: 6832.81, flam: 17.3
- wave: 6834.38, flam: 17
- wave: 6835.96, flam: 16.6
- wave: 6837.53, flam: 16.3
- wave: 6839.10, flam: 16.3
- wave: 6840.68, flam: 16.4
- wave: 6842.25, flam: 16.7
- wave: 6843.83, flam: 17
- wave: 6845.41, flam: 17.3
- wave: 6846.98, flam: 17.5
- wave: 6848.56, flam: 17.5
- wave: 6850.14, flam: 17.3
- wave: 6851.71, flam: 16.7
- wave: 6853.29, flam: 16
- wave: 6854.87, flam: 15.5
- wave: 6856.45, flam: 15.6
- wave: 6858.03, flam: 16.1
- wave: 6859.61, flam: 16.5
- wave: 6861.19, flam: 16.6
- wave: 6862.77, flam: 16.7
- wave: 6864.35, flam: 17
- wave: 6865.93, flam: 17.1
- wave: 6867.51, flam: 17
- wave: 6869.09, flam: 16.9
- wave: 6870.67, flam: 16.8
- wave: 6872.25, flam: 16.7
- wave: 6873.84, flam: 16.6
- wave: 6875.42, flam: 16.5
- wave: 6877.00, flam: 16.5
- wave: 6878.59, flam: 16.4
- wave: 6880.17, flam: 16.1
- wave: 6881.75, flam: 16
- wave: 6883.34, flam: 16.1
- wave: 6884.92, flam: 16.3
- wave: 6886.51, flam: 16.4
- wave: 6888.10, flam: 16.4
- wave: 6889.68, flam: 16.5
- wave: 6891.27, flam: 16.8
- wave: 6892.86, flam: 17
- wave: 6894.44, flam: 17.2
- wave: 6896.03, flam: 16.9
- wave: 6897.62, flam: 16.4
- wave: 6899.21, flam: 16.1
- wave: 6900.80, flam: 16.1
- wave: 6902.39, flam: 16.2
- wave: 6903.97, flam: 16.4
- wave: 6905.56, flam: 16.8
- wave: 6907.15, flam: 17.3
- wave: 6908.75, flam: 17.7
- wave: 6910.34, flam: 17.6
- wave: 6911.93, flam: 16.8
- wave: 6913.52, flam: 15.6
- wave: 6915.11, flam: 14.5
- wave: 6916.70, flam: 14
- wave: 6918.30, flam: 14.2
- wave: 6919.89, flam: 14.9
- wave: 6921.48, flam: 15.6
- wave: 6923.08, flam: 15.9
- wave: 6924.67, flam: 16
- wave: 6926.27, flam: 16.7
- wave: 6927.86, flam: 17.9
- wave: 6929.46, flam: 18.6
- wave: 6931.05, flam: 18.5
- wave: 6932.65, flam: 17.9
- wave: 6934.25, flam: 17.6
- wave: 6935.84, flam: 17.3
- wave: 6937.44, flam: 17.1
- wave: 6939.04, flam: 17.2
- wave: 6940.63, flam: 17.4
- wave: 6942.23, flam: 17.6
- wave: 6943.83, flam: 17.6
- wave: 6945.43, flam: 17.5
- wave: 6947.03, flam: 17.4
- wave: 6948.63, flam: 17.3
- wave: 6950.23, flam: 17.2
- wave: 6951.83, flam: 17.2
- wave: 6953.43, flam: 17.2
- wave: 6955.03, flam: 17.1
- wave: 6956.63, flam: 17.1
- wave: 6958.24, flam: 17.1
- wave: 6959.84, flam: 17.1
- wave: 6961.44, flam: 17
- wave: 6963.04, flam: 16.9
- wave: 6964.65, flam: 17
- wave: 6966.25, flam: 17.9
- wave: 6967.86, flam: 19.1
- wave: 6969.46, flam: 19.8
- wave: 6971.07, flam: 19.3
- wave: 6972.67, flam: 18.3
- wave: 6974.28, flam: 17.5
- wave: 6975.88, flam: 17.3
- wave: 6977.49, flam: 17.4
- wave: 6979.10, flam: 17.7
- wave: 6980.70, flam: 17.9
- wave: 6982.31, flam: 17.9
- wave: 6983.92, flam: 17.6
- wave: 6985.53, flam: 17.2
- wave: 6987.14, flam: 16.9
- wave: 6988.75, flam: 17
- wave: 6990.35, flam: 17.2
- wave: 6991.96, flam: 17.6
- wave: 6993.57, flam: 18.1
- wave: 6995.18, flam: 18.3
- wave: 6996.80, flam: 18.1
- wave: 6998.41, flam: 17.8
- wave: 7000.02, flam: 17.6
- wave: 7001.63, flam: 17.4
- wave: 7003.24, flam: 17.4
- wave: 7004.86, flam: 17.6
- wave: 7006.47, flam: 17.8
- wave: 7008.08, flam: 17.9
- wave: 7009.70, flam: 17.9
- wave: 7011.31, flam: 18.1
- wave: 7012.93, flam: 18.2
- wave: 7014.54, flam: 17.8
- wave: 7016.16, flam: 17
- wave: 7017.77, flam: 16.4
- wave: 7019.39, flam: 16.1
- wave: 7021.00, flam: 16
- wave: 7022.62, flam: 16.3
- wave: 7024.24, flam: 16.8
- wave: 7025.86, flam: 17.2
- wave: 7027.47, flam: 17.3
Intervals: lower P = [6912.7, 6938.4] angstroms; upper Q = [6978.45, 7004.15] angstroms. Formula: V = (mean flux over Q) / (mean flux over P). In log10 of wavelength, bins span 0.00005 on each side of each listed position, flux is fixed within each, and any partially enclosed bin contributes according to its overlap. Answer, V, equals 1.1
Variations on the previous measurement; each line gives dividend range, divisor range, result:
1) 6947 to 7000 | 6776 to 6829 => 1.05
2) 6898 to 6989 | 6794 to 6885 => 1.02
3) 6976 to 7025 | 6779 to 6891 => 1.04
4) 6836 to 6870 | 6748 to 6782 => 1.02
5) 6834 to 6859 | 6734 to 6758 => 1.02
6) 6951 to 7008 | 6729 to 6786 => 1.08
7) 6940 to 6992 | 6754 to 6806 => 1.07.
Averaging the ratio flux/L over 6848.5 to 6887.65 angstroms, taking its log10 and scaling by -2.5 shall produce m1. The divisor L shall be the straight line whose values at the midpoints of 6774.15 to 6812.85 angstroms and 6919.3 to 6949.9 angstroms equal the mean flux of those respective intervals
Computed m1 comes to 0.03 mag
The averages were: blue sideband 16.6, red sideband 17.2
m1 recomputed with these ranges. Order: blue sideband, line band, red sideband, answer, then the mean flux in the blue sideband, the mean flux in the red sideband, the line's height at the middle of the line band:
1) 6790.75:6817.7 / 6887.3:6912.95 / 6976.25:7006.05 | 0.037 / 17.1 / 17.6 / 17.3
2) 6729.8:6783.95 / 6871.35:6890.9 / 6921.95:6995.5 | 0.044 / 16.3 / 17.5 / 17.1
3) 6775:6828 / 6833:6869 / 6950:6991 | 0.019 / 16.7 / 17.6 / 17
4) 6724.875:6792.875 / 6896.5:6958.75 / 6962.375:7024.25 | 0.032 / 16.5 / 17.6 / 17.3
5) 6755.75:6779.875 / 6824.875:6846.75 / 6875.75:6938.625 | -0.025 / 16.5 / 16.5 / 16.5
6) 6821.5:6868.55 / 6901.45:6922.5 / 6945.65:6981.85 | 0.084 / 16.8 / 17.6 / 17.3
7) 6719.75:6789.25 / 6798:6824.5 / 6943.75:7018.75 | -0.029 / 16.5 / 17.6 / 16.8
